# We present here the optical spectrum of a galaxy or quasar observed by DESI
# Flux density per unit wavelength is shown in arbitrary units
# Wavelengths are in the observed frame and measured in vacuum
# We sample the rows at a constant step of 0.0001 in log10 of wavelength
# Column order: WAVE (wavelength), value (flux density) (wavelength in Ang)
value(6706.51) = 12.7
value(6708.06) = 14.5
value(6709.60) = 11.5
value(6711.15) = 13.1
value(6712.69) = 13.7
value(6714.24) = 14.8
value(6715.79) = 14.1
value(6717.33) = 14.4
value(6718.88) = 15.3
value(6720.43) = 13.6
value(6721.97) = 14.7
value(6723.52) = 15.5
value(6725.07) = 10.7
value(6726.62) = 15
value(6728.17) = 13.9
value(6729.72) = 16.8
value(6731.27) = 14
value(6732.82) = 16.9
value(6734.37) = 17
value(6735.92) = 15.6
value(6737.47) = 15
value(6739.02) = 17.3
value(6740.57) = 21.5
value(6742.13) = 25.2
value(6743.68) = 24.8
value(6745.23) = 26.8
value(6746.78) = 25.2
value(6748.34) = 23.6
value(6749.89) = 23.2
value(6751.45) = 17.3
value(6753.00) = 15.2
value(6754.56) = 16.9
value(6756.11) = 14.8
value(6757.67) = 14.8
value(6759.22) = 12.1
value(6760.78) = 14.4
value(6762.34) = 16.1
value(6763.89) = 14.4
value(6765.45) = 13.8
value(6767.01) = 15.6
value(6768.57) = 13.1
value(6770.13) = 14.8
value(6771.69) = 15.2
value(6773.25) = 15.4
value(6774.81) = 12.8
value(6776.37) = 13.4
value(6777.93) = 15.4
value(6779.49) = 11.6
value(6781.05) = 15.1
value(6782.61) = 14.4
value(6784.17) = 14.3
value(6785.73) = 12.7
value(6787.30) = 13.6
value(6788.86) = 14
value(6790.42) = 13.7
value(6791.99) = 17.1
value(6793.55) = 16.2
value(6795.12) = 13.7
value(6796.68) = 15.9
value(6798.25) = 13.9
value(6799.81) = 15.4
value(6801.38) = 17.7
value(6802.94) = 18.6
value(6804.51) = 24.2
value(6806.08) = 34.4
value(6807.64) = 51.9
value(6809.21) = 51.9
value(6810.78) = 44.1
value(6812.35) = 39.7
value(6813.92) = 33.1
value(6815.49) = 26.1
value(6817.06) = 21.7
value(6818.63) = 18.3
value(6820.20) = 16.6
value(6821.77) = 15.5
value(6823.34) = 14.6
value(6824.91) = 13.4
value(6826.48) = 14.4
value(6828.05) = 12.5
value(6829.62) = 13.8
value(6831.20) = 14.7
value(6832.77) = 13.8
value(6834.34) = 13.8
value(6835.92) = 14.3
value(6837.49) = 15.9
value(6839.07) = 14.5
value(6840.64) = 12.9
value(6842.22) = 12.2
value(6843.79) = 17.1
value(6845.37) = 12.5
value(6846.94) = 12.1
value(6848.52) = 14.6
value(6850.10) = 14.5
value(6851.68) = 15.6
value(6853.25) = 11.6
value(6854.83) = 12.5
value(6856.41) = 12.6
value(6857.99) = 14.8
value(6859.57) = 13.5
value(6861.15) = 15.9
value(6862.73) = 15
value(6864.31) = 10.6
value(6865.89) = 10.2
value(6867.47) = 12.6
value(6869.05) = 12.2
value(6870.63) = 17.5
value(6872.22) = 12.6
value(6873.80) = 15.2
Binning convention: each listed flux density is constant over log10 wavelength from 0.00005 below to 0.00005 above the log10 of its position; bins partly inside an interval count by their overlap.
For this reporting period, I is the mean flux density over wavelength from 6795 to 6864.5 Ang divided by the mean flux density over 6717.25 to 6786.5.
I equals 1.2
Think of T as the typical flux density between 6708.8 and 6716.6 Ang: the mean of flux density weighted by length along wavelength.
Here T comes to 13.5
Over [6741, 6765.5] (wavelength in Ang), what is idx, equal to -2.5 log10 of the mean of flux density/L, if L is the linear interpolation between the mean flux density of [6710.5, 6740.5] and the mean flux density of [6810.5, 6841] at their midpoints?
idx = -0.179 mag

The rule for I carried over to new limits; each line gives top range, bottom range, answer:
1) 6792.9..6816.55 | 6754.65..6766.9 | 1.91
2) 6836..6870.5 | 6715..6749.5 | 0.77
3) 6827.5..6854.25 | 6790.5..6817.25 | 0.52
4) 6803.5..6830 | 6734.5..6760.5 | 1.37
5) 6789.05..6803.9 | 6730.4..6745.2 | 0.83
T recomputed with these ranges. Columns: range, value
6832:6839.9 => 14.5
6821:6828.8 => 14.1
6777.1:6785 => 14.2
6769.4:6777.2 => 14.3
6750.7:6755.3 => 16.5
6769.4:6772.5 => 15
